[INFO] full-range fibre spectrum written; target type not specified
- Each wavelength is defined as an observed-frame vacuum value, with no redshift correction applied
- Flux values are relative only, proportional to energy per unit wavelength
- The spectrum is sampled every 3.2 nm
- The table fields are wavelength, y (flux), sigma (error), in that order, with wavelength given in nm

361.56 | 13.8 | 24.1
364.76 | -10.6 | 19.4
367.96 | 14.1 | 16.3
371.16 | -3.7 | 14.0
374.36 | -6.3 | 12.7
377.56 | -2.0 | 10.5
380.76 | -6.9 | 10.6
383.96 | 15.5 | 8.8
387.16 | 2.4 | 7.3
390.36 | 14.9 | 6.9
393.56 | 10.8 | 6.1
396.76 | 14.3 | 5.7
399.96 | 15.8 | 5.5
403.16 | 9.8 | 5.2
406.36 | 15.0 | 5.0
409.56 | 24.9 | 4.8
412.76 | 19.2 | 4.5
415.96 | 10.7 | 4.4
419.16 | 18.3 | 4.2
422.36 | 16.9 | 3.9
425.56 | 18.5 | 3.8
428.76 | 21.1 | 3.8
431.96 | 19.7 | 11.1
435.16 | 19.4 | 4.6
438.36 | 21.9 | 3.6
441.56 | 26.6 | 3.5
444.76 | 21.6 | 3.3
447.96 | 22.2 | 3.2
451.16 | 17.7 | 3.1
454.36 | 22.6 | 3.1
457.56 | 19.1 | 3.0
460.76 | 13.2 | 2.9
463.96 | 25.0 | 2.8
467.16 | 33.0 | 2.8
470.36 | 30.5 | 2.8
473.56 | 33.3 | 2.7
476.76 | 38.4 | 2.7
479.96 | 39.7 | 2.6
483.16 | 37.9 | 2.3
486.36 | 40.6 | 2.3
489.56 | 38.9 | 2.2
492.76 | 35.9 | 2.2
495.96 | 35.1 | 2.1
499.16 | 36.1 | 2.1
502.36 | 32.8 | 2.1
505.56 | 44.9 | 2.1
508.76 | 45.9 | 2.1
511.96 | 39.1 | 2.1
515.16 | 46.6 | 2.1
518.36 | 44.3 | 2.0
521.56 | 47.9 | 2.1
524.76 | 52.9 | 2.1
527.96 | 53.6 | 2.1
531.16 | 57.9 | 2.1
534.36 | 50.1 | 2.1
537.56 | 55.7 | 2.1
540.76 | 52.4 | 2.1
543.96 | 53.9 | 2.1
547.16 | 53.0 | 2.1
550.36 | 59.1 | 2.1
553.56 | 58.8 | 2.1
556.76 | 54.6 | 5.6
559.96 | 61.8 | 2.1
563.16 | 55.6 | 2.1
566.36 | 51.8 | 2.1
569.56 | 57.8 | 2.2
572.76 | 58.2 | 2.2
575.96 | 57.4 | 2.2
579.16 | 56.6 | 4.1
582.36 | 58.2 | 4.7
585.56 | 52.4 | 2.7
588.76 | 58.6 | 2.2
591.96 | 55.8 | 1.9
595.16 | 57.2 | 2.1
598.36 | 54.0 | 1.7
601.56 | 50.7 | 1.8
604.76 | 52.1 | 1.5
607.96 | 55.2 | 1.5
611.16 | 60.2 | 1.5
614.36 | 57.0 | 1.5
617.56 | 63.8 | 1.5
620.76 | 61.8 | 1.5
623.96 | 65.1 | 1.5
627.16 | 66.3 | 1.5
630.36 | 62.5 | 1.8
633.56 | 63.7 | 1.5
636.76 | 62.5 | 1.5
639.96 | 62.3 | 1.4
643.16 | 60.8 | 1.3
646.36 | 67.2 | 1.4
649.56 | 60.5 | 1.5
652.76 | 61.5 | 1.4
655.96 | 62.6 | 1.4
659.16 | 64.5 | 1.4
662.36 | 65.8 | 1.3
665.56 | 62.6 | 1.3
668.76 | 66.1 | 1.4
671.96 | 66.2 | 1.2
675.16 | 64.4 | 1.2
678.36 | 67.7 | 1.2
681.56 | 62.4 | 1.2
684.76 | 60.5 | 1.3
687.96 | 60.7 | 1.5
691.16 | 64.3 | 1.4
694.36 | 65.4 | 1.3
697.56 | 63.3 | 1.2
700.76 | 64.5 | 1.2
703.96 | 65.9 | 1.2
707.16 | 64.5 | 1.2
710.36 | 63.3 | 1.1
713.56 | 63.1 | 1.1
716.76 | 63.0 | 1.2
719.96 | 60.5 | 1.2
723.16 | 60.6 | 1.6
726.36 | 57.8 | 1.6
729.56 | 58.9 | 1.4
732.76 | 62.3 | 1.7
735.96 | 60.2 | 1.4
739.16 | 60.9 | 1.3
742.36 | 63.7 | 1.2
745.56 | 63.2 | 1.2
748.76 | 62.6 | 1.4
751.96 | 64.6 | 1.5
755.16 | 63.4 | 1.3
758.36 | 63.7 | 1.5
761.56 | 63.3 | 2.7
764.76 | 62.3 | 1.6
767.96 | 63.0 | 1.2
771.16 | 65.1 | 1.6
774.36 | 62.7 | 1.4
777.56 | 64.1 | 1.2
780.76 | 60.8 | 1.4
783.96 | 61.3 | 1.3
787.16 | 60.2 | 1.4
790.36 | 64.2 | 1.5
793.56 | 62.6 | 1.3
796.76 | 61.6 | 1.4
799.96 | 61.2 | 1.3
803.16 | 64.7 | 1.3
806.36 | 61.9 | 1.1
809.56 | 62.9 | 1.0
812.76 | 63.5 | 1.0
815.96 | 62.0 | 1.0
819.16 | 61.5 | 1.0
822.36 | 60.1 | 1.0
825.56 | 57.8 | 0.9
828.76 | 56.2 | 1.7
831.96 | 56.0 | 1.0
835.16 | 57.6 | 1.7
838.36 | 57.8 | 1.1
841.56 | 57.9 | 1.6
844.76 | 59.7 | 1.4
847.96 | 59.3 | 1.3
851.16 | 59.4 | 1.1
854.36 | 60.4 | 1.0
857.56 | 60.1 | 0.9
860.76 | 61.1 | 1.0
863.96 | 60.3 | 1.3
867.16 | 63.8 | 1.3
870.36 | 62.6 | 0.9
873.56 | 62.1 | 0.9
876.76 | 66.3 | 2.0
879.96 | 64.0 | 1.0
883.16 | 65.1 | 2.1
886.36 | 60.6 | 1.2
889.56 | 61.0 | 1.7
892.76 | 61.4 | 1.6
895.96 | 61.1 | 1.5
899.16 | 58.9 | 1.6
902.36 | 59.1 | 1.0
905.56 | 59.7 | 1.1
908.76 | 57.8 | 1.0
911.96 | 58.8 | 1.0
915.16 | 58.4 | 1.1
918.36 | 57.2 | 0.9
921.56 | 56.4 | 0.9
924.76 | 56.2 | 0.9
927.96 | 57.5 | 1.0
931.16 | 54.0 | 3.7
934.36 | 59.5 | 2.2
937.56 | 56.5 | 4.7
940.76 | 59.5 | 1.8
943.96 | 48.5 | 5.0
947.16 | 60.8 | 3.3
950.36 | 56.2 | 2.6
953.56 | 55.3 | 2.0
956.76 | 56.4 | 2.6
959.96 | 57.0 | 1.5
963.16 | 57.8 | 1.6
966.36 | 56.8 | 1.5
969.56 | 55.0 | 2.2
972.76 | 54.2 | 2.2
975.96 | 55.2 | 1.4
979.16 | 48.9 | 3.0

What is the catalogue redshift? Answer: 0.16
